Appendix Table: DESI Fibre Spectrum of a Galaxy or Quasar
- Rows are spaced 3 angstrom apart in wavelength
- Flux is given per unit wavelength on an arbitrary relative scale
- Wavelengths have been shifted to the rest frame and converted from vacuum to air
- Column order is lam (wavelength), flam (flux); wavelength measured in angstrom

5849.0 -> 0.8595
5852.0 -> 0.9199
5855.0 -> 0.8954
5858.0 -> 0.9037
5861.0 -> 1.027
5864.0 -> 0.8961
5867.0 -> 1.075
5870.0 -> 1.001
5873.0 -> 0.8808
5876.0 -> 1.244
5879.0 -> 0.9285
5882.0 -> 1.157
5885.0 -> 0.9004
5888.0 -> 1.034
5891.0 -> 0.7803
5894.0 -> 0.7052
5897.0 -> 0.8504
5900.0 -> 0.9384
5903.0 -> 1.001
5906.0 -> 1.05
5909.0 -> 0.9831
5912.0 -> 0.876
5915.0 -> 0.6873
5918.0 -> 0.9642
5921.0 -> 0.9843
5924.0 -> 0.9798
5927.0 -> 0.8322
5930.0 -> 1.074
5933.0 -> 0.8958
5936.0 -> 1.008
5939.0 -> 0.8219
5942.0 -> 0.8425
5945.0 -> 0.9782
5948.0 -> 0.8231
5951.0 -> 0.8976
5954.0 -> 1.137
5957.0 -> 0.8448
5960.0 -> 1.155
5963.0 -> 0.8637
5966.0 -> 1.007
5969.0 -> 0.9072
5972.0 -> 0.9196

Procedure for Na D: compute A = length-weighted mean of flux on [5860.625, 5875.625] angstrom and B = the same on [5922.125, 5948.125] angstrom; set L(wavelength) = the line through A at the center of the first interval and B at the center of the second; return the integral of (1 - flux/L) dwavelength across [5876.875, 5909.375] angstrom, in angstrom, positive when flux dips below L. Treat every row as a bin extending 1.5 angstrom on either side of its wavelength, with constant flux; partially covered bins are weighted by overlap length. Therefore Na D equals 0.8 angstrom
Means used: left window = 0.992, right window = 0.923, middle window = 0.943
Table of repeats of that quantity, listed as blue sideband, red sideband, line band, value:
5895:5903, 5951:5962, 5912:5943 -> 1.64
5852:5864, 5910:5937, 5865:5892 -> -2.10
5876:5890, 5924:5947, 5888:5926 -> 2.79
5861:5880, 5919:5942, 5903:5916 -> 0.58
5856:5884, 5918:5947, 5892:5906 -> 1.21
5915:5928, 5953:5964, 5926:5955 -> 0.89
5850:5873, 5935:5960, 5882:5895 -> 0.69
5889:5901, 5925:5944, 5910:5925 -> -0.38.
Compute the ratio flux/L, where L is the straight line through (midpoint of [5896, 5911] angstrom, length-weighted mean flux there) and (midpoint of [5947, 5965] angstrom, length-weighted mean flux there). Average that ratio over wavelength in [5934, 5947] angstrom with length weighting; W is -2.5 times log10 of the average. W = 0.06 mag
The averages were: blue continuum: 0.965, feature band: 0.909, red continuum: 0.959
